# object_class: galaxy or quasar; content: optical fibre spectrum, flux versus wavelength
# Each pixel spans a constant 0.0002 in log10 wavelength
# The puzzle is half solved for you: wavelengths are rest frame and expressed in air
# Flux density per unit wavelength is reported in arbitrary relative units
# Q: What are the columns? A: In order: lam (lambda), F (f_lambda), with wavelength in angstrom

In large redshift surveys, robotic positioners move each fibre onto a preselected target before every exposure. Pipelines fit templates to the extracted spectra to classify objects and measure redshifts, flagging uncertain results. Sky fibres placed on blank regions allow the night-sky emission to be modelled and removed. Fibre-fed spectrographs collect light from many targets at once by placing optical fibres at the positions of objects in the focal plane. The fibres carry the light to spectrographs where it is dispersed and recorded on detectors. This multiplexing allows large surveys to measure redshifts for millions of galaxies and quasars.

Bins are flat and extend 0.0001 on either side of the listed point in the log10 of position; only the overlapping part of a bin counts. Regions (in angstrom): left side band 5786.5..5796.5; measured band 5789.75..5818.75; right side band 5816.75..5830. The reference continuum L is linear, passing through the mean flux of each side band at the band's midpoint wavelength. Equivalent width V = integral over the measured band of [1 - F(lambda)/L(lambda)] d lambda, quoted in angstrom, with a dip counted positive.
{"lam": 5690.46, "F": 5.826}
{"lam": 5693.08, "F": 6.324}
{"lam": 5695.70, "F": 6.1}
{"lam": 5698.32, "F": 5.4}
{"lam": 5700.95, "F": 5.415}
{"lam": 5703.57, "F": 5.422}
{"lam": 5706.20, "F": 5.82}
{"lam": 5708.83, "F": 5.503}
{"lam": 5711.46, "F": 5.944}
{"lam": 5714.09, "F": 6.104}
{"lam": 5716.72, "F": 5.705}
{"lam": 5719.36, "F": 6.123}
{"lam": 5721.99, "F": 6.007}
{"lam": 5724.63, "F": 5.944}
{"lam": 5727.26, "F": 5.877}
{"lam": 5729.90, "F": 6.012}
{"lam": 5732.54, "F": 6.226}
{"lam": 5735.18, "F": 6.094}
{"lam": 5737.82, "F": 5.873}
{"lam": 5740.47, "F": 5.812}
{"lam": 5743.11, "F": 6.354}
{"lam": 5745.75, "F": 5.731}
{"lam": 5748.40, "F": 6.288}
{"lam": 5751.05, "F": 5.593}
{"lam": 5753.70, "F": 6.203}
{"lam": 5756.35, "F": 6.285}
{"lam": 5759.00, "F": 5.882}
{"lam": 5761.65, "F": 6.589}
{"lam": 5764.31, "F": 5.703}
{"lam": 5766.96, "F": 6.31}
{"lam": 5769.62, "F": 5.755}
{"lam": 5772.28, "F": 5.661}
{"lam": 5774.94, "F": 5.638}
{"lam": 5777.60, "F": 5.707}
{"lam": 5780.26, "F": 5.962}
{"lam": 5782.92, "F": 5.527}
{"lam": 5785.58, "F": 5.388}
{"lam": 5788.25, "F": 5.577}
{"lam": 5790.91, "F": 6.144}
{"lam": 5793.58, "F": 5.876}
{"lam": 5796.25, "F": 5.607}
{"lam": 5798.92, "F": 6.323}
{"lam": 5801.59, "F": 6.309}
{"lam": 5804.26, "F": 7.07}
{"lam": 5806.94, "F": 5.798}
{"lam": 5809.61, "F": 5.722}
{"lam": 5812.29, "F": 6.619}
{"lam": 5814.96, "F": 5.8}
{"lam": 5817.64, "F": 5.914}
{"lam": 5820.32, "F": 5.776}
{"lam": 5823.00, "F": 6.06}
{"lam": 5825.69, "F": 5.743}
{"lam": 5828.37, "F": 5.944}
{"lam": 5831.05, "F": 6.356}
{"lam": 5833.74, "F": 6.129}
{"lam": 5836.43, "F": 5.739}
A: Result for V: -1.3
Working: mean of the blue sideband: 5.8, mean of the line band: 6.11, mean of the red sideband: 5.9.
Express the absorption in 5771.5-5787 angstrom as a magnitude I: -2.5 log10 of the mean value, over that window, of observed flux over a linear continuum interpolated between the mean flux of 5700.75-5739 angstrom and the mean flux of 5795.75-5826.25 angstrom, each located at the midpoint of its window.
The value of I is 0.07 mag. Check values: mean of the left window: 5.89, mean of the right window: 6.08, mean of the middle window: 5.65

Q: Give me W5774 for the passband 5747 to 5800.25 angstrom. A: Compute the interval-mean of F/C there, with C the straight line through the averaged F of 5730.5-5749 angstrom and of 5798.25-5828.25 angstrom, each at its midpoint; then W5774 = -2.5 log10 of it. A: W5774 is 0.03 mag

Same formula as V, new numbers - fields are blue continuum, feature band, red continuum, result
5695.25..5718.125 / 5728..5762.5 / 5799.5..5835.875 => -1.3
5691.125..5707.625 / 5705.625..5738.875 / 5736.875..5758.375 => -0.4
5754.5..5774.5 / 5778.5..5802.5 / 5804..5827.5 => 0.6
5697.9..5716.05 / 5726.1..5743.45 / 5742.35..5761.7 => -0.3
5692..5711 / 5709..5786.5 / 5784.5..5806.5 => -0.9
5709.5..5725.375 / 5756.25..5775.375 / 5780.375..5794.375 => -0.6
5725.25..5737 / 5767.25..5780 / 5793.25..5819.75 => 0.7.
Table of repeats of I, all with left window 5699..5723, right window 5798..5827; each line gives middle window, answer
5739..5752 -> -0.02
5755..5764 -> -0.05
